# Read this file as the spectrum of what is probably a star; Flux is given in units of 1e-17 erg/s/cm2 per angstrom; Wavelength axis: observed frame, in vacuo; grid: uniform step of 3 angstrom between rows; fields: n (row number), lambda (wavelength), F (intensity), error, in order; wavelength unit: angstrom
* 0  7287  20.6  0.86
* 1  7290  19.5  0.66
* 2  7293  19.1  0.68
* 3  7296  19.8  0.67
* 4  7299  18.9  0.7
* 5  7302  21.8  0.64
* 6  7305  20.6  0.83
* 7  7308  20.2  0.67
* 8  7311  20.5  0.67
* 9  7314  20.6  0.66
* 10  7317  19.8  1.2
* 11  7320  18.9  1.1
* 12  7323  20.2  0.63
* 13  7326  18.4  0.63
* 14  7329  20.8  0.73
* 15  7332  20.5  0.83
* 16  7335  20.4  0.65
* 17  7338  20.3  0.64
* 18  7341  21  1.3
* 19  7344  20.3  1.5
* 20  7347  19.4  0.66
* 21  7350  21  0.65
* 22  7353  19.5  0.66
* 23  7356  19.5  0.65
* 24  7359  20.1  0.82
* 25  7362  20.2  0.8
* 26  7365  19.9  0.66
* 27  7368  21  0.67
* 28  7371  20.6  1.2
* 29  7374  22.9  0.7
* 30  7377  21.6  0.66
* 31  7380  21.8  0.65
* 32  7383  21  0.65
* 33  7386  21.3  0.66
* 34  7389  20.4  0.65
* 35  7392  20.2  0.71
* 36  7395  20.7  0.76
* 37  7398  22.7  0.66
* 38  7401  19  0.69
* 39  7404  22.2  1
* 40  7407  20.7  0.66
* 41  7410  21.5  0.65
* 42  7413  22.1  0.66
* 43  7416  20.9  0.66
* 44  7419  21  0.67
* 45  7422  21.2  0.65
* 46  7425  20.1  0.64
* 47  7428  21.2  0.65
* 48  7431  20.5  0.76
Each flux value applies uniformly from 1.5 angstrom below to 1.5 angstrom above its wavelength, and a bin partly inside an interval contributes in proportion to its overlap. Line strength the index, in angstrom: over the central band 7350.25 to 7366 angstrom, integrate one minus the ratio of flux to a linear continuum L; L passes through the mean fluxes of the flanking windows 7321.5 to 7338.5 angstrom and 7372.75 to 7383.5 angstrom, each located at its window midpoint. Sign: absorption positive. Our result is 0.9 angstrom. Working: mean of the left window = 20.1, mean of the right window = 21.9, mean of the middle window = 19.9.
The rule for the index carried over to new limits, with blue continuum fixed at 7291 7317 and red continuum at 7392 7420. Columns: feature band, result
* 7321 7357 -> 0.7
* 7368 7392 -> -0.4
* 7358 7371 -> 0.3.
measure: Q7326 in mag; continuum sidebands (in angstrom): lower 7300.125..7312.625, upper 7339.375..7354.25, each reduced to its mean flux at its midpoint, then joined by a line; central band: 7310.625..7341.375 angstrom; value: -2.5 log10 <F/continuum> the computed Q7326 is 0.02 mag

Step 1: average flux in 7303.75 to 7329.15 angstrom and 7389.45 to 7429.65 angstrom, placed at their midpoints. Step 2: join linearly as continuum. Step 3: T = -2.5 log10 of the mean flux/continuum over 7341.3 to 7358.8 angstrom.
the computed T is 0.017 mag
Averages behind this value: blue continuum 20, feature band 20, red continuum 21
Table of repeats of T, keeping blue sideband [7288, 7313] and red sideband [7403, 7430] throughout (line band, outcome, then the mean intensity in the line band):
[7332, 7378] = 0.00 mag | 20.5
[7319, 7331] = 0.04 mag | 19.6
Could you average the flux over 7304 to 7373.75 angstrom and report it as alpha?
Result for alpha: 20.2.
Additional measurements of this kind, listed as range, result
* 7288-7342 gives 20.1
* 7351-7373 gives 20.2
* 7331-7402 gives 20.7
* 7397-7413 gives 21.3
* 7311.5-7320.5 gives 19.9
